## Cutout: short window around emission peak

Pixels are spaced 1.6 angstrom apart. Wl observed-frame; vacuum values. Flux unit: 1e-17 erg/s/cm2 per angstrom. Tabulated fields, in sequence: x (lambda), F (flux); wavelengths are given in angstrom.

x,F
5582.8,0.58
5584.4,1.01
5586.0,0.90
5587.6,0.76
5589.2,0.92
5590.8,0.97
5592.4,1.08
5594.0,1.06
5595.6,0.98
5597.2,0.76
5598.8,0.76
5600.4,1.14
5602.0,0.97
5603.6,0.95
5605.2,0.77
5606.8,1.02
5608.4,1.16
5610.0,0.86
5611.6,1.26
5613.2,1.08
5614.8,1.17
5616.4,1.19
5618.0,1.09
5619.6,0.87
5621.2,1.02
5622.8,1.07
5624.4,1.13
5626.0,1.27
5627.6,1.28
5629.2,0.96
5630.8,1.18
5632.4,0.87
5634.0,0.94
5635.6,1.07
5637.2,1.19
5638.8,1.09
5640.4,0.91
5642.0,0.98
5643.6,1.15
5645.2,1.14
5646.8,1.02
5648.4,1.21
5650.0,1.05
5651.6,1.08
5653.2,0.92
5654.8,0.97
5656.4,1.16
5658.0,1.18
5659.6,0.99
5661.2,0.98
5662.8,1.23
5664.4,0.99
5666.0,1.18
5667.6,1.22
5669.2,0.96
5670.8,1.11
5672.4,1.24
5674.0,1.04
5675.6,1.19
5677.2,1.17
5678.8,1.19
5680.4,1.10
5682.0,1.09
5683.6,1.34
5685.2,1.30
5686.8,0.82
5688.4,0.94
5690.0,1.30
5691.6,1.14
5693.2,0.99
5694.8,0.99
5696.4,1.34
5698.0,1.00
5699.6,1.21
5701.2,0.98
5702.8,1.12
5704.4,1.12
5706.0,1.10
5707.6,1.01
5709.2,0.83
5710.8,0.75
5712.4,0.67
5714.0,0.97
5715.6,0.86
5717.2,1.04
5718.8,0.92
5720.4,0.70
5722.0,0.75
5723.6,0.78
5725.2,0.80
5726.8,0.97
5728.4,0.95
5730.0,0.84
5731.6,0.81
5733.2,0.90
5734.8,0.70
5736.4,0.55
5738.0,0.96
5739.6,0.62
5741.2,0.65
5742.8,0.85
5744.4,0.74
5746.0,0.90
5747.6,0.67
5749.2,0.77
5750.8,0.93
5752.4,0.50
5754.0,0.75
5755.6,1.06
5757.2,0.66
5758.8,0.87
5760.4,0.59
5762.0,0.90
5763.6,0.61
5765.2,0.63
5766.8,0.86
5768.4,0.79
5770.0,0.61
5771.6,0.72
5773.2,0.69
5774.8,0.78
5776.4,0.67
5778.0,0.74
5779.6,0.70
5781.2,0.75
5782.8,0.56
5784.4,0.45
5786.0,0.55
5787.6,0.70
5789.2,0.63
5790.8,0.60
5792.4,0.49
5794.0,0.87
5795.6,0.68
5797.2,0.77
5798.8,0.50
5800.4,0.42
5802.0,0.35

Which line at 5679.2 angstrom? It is C III]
